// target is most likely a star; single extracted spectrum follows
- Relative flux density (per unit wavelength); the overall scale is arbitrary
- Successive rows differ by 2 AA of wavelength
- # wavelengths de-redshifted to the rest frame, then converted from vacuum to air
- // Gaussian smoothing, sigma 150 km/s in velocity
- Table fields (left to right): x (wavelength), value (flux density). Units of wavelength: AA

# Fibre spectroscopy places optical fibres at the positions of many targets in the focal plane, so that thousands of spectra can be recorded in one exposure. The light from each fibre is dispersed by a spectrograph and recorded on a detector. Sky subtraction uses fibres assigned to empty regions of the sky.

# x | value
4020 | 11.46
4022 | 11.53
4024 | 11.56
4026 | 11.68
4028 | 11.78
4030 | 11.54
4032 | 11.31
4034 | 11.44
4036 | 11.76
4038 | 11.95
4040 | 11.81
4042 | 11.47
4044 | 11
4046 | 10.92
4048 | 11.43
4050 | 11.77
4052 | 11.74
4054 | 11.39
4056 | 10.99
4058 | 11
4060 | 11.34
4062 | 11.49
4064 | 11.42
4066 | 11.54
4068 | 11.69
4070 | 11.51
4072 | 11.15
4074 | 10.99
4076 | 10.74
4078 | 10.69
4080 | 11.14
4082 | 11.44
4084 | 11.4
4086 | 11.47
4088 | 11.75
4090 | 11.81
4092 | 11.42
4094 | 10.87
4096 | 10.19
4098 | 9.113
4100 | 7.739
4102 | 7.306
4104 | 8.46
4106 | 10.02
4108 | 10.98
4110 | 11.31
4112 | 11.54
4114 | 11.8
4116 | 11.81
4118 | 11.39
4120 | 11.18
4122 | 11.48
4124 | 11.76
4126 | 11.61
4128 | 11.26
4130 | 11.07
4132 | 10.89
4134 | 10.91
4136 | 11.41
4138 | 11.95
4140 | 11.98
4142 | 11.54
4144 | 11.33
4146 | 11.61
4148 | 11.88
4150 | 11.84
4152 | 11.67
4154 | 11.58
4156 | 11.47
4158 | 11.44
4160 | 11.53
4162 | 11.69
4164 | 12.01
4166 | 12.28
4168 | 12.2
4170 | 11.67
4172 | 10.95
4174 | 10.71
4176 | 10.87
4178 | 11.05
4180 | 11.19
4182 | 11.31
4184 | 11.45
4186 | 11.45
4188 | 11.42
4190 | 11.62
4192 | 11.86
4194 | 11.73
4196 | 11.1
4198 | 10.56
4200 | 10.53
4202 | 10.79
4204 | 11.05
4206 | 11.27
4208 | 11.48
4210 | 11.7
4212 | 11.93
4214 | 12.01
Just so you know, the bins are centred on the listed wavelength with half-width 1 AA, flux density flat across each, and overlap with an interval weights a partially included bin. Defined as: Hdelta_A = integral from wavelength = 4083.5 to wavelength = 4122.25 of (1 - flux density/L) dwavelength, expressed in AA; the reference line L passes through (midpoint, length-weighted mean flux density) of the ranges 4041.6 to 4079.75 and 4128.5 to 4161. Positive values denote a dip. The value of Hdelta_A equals 2.59 AA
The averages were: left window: 11.3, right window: 11.5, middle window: 10.6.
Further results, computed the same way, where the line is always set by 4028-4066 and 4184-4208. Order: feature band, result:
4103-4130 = 0.5 AA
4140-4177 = -1.0 AA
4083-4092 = -0.2 AA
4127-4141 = 0.0 AA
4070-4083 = 0.4 AA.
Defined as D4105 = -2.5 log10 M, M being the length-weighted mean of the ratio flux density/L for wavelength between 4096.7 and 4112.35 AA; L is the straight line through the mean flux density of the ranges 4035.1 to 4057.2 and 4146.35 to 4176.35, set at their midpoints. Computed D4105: 0.212 mag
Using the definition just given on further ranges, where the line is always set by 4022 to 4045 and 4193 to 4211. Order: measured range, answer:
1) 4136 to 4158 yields -0.036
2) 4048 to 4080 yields 0.019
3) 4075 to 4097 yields 0.025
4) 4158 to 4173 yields -0.048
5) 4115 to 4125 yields -0.017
